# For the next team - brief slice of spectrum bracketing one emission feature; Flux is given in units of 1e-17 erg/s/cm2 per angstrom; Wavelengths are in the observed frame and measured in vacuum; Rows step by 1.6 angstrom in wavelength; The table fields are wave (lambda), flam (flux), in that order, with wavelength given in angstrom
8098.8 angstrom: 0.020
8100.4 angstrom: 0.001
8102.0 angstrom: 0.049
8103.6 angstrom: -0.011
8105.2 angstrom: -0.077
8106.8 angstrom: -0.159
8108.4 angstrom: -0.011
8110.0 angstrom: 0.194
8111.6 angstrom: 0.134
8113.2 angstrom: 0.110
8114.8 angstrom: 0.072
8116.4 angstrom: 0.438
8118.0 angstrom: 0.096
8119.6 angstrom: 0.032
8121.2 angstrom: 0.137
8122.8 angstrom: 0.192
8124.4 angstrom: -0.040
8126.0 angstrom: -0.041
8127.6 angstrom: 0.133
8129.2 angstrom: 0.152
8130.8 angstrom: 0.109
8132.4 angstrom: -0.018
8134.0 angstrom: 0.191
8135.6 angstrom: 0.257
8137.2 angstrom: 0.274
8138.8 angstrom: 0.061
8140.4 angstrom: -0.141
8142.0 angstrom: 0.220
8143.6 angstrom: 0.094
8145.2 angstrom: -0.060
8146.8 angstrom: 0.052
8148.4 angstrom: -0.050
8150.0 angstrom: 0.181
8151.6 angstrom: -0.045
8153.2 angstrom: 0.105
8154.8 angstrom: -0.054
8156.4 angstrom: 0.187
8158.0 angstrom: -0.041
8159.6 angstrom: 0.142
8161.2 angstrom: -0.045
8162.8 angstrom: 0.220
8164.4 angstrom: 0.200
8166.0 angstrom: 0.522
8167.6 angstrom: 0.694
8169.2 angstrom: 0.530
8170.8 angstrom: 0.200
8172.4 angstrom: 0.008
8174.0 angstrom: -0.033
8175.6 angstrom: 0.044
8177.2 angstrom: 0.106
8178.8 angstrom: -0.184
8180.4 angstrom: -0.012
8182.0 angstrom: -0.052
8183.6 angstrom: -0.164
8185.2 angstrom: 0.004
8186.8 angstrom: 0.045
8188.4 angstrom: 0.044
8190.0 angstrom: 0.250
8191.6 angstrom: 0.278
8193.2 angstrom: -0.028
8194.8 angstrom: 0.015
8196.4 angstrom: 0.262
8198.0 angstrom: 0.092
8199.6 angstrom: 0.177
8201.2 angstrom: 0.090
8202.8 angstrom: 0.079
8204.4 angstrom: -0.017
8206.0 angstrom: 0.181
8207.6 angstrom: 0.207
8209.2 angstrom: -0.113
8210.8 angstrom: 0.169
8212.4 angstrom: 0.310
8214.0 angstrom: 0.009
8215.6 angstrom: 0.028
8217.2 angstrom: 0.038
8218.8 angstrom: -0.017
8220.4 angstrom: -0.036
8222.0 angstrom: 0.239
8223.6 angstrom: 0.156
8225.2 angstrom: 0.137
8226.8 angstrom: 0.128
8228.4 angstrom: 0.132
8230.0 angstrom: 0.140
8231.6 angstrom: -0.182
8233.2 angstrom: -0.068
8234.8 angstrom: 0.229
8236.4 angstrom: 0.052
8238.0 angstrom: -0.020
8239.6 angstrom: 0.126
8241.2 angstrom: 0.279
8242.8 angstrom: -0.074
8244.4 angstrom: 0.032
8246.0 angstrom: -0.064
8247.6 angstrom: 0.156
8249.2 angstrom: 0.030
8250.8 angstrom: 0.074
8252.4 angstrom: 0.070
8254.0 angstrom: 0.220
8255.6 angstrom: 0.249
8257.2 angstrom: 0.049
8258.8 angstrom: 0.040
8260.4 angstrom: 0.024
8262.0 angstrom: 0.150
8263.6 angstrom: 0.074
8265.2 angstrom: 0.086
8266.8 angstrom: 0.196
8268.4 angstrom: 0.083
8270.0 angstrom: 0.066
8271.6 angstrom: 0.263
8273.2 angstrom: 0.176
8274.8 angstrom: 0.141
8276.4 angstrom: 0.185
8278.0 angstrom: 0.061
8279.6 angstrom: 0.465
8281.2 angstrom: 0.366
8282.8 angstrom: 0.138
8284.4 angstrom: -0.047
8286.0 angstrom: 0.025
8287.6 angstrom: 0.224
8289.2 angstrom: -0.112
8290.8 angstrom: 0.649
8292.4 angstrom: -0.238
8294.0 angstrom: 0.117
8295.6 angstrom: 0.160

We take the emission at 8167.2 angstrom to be H-beta 4861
